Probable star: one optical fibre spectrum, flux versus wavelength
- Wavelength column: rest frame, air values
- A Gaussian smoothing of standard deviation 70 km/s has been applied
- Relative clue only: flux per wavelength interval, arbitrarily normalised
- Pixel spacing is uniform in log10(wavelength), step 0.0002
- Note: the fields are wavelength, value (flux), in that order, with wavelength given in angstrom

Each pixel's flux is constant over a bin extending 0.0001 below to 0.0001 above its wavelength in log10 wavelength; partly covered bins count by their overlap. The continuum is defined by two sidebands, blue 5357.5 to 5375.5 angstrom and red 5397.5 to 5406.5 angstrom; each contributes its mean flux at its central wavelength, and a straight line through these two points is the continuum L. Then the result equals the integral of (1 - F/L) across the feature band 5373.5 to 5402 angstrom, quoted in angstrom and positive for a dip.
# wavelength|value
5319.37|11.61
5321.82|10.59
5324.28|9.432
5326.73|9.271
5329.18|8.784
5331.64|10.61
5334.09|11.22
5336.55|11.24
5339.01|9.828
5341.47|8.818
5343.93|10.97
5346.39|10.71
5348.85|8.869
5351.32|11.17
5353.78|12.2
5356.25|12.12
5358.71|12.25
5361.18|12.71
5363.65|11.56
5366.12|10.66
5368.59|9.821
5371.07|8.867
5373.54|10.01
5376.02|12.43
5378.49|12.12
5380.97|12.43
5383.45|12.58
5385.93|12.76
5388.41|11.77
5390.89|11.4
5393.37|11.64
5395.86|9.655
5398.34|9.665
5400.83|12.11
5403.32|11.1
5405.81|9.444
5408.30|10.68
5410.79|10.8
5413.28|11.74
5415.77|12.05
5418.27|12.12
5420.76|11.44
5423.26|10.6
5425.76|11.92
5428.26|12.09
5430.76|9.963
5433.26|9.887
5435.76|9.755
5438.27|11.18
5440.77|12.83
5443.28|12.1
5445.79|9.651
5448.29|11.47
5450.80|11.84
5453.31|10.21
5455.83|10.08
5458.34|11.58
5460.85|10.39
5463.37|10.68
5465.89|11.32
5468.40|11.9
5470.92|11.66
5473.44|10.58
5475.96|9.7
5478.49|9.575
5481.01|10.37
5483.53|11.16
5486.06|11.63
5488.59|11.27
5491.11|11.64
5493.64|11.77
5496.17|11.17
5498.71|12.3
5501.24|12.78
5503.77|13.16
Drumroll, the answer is -2.22 angstrom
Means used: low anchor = 10.9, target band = 11.6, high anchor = 10.7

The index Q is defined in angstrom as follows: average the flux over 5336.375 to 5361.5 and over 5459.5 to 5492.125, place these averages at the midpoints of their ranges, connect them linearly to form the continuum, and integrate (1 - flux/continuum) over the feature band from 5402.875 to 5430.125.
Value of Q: -0.8 angstrom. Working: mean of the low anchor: 10.9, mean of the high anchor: 10.9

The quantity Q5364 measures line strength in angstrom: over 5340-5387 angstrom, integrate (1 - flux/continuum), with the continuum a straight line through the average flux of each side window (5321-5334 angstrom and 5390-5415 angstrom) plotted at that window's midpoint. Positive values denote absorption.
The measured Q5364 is -4.0 angstrom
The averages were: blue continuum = 9.84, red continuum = 10.8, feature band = 11.2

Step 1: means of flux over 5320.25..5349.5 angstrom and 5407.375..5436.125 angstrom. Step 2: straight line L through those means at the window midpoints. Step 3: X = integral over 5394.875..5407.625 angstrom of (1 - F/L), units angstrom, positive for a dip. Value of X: 0.5 angstrom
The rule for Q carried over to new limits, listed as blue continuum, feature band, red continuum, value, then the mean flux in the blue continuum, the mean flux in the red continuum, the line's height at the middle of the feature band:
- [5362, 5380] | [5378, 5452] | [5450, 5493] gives -2.7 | 10.8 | 10.9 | 10.9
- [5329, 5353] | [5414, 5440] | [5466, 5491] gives -1.1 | 10.3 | 10.9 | 10.7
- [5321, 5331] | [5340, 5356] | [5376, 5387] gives 0.2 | 9.53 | 12.5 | 10.7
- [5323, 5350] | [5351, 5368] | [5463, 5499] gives -2.7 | 9.98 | 11.1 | 10.2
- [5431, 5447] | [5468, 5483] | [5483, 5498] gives 0.9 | 10.8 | 11.5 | 11.3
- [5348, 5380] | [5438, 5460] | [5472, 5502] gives -0.1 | 11.2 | 11.1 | 11.1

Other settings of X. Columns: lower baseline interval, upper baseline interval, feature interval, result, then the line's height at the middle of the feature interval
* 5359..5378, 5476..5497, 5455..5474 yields -0.12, 11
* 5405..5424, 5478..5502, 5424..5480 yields 1.78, 11.3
